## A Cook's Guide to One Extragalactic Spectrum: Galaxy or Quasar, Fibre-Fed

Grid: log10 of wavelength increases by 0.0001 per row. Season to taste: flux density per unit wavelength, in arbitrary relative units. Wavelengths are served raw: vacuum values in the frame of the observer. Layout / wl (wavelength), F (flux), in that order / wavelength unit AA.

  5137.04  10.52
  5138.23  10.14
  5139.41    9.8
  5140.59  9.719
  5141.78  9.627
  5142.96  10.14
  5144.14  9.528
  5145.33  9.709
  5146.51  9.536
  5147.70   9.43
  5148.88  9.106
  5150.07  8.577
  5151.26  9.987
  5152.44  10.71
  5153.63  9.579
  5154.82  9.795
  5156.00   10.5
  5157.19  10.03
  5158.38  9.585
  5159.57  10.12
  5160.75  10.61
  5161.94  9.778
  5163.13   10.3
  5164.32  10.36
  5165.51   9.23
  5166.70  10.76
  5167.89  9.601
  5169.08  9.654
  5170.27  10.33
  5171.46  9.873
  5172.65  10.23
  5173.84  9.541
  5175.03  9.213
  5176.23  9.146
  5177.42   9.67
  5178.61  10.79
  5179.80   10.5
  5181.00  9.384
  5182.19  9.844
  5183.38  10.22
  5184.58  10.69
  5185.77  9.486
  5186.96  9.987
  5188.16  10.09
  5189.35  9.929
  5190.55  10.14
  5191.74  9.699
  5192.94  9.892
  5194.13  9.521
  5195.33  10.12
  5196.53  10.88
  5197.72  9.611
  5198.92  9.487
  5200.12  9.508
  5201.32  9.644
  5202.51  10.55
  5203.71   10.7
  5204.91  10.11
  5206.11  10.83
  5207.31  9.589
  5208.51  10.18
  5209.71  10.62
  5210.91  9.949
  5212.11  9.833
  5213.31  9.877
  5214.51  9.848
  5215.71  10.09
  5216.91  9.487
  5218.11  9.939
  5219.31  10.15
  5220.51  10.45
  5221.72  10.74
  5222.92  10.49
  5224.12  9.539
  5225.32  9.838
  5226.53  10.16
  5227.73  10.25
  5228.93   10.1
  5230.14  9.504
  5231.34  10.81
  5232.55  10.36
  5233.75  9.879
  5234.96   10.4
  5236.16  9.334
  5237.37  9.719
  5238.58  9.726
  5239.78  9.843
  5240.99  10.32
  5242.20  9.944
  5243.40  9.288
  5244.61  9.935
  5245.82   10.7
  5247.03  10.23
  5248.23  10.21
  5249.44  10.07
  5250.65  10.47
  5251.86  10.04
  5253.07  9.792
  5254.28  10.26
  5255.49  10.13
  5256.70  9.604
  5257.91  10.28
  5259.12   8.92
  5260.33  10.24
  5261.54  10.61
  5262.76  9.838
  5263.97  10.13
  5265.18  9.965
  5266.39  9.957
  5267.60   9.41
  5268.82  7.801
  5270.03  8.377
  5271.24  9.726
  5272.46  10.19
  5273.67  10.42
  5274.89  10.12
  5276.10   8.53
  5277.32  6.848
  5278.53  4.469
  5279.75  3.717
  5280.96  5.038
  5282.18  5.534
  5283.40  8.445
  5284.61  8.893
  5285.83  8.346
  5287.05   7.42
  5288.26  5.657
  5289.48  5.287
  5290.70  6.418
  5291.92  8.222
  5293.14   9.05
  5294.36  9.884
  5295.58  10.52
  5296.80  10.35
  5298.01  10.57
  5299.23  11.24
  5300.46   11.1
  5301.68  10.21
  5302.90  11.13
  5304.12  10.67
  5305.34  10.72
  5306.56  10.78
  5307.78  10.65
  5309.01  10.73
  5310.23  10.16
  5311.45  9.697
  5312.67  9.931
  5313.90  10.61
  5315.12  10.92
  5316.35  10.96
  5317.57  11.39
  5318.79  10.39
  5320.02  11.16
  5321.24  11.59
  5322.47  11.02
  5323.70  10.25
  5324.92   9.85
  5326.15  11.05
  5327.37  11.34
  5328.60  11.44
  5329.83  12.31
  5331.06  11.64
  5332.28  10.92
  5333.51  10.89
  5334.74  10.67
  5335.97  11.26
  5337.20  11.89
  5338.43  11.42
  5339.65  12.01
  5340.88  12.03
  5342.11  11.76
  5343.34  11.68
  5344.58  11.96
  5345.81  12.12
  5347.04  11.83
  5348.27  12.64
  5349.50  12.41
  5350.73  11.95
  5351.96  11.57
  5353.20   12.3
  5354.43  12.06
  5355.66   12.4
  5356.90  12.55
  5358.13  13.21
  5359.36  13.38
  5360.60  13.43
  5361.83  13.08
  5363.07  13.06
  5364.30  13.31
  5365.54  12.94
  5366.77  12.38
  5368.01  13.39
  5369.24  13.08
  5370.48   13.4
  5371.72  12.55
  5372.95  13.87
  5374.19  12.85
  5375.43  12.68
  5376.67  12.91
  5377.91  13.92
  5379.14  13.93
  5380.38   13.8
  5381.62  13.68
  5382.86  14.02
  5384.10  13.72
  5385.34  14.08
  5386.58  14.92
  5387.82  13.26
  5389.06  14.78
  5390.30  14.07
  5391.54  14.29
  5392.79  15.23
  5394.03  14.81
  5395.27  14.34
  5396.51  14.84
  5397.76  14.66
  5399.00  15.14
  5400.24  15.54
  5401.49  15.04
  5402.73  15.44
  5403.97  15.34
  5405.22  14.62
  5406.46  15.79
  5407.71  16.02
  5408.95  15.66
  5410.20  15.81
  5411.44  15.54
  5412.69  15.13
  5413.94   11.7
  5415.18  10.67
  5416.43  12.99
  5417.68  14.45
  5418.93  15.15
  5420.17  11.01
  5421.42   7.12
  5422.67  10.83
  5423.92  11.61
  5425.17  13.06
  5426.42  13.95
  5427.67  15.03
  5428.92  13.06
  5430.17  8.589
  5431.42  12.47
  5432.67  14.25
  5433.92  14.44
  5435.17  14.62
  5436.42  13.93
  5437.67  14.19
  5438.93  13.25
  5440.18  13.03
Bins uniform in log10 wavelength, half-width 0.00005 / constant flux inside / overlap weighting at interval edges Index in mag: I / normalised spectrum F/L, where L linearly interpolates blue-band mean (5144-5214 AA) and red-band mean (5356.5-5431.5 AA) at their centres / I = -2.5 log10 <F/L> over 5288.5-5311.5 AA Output 0.22 mag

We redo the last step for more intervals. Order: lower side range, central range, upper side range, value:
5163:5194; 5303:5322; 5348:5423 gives 0.151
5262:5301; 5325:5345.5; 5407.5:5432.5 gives -0.126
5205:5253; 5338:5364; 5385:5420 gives 0.076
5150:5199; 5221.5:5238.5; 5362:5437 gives 0.086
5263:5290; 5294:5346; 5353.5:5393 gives -0.063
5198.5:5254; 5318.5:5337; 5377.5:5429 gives 0.116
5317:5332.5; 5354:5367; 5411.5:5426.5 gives -0.118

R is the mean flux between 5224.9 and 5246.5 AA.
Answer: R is 10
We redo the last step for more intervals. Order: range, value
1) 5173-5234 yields 10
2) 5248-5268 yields 10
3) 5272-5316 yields 8.97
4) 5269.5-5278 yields 9.14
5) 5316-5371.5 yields 12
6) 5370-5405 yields 14.2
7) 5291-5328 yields 10.5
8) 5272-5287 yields 7.51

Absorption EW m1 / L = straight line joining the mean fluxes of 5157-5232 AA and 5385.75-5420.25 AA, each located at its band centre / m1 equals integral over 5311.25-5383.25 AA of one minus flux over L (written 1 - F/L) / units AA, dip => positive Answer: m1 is 6.88 AA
